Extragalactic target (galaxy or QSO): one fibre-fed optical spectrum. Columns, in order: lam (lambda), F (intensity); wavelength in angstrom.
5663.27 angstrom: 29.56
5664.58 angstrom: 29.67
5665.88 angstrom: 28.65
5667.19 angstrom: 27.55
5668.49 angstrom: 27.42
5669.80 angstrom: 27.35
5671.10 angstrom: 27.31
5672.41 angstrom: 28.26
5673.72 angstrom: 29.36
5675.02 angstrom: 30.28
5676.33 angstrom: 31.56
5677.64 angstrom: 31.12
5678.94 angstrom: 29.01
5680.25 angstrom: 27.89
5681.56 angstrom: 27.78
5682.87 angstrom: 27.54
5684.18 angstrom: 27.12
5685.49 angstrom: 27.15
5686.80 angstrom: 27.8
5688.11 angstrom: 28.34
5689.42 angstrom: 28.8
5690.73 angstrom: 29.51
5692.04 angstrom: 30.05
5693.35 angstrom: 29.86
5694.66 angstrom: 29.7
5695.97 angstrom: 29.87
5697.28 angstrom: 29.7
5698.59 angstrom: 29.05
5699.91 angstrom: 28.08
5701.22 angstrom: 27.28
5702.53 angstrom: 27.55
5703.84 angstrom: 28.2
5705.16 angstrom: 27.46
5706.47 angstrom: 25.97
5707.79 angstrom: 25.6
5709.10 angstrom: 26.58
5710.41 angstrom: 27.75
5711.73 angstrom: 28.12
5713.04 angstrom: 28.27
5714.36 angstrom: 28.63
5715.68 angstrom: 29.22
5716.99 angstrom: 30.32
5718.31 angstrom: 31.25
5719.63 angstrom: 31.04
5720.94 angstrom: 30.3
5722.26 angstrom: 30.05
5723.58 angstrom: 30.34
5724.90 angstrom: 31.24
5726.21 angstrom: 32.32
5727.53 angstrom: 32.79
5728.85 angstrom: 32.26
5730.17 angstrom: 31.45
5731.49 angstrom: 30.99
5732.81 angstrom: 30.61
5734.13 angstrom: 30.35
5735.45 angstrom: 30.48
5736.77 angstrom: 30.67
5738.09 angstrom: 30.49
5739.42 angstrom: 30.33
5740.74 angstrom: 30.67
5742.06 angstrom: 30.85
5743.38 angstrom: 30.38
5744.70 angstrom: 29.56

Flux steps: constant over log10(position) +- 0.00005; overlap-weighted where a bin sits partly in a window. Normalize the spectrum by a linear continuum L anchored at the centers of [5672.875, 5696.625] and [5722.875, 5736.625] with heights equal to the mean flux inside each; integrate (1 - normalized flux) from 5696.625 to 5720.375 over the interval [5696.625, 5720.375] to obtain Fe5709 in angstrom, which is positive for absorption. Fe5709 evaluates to 1.47 angstrom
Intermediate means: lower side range 29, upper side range 31.3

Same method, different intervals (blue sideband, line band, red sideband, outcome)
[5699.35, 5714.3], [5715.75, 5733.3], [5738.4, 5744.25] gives -1.3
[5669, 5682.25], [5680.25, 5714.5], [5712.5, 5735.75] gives 1.8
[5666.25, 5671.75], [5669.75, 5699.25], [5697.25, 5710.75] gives -1.6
